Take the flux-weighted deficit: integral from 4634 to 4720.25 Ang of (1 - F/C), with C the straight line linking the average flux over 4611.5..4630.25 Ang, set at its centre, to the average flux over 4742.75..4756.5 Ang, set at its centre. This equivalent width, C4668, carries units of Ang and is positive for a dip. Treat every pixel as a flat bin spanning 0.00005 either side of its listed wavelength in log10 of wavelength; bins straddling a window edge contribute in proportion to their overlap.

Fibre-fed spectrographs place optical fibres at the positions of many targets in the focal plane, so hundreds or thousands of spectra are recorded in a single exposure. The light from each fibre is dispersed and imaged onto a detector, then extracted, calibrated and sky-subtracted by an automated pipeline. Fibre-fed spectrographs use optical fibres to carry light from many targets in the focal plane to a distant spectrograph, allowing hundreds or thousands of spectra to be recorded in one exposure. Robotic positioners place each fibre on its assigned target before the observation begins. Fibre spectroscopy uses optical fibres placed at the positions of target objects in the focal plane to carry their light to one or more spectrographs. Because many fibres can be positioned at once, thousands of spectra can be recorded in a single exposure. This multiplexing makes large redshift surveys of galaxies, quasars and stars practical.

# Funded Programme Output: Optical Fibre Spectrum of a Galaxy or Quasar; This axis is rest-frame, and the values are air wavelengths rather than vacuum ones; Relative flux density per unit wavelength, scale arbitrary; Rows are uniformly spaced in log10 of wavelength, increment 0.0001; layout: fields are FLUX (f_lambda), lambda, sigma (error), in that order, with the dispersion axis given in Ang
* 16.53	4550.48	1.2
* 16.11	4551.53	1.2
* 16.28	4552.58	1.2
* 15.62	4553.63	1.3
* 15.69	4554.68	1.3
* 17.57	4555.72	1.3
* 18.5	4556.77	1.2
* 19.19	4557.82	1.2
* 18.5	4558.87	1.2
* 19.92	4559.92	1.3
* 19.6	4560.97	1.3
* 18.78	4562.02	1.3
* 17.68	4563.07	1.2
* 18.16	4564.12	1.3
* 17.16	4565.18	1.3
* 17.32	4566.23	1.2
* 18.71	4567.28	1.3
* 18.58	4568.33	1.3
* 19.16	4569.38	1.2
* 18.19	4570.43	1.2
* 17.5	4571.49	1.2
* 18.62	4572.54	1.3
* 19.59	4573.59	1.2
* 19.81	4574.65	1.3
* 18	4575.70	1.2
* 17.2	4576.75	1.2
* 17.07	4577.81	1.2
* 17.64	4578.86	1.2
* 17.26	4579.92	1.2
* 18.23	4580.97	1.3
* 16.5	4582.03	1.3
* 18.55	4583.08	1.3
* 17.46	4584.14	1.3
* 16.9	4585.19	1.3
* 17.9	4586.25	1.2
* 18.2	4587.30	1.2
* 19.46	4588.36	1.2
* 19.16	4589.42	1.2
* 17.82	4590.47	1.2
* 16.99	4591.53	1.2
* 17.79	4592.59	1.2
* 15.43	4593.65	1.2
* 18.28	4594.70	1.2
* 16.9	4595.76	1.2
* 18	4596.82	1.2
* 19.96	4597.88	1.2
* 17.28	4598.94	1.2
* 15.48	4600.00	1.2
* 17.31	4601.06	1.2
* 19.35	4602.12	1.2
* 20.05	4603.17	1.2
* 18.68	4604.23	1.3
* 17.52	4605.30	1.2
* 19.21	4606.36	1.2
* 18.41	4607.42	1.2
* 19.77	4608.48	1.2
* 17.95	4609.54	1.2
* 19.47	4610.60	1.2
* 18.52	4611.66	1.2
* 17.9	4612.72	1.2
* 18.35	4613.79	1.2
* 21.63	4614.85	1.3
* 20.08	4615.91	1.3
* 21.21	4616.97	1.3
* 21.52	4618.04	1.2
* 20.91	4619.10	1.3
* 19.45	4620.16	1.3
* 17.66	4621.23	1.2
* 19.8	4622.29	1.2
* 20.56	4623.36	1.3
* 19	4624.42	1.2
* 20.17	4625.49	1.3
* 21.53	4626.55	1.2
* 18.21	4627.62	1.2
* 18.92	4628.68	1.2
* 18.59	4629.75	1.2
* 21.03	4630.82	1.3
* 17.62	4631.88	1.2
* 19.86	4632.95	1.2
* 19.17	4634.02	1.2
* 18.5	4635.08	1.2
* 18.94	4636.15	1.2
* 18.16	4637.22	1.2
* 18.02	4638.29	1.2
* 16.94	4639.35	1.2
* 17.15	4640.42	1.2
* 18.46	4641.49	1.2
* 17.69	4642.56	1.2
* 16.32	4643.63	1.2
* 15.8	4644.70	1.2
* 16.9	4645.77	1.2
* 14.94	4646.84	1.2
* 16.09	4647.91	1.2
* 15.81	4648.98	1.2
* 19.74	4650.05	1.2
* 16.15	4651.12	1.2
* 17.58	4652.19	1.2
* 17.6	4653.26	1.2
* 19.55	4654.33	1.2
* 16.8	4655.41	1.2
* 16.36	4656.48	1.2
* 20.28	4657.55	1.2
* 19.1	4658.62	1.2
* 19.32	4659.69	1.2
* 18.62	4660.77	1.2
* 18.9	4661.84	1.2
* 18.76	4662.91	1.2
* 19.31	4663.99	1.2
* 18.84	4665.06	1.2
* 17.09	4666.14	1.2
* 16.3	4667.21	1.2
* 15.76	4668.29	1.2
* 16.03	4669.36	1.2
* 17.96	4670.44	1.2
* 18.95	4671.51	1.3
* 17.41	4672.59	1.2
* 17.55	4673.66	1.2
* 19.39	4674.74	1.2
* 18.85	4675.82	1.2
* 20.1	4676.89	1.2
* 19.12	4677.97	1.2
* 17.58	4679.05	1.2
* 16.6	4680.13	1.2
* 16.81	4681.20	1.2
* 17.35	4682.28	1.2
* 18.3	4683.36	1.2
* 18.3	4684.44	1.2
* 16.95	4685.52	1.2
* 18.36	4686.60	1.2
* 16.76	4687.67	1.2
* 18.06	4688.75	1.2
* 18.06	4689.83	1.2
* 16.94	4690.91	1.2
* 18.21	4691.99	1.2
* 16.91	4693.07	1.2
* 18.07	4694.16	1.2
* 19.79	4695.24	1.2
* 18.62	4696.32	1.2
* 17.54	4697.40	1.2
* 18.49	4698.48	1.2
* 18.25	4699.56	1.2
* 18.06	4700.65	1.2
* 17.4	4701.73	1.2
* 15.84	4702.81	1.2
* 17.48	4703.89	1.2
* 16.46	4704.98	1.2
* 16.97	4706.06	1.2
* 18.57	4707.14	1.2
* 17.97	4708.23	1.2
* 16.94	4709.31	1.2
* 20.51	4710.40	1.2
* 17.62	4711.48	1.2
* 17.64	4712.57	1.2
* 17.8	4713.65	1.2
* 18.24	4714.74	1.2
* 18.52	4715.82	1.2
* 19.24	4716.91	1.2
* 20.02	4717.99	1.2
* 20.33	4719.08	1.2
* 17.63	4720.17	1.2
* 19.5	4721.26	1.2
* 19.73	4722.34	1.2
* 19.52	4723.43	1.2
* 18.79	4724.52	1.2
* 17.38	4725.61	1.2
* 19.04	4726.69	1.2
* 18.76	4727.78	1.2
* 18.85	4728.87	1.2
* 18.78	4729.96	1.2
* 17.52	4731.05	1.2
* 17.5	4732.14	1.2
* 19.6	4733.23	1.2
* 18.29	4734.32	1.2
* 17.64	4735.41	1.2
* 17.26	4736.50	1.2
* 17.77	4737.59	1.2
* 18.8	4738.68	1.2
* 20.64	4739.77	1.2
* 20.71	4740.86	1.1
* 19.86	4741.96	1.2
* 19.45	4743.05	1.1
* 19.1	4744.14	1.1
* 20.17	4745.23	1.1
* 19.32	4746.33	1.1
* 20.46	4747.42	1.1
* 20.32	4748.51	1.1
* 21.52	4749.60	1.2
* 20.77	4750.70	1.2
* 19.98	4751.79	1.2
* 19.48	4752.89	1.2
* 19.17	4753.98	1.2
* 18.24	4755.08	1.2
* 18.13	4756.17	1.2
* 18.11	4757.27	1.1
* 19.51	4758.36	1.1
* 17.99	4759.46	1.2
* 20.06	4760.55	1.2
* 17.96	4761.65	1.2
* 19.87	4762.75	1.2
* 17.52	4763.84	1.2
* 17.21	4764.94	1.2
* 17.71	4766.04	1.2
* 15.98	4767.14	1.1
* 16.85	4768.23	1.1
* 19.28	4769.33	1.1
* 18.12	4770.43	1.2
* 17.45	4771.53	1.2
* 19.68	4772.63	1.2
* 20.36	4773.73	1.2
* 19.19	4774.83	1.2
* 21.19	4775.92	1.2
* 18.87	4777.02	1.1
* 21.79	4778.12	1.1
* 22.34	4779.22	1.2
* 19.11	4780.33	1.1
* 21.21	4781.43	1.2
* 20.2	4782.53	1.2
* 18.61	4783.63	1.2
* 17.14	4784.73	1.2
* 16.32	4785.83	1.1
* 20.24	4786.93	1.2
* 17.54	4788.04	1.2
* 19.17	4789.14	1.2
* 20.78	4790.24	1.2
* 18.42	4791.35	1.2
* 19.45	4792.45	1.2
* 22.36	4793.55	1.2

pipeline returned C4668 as 8.0 Ang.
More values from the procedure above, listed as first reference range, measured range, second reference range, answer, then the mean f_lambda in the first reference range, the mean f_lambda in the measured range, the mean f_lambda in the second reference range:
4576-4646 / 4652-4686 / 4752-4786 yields 1.0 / 18.5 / 18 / 18.9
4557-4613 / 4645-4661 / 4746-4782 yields 0.8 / 18.2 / 17.6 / 19.2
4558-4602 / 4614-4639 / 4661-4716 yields -2.2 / 18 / 19.6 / 17.9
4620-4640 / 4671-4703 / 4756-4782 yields 1.8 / 19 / 18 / 19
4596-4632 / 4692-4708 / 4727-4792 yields 1.1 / 19.2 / 17.8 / 19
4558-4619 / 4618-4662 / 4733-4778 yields 0.5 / 18.4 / 18.4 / 19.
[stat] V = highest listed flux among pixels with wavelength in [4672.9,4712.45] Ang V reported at 20.51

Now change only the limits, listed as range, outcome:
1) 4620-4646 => 21.53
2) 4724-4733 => 19.04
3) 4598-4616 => 21.63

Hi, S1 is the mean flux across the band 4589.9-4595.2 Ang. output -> 17.3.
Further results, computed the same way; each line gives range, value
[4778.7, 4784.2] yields 20.3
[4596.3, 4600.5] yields 17.7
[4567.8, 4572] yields 18.4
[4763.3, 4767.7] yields 17.1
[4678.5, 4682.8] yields 17.1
